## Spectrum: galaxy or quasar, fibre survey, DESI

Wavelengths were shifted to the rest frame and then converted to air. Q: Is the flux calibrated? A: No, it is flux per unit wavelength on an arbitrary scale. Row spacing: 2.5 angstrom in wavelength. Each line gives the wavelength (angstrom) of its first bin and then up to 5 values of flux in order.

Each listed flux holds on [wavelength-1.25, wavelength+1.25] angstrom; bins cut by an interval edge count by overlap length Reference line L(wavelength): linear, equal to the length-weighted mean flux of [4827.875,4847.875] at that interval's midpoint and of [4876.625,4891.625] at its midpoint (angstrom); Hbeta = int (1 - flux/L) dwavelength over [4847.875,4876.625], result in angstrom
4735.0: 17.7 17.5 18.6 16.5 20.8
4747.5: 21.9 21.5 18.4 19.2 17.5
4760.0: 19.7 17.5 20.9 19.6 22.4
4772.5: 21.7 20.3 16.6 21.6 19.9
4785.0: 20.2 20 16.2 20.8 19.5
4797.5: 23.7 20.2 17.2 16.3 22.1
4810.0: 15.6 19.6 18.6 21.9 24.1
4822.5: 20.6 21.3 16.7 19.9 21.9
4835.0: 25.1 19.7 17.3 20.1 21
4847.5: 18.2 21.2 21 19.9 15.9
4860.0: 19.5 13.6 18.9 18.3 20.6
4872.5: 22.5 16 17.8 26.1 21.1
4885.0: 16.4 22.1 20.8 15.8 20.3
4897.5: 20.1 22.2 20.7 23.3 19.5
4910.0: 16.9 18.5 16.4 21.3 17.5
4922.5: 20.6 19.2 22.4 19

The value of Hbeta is 2.4 angstrom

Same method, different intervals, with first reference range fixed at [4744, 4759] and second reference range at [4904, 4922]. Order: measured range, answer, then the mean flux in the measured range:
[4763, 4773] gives -0.5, 20.8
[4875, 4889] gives -0.8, 20.3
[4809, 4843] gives -1.2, 20.2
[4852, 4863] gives 0.7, 18.1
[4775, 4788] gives 0.0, 19.7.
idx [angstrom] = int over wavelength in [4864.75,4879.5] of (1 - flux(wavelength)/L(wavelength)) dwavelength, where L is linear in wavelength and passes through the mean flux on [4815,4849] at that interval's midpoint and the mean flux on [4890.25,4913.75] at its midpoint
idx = 0.5 angstrom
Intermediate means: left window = 20.5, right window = 19.7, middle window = 19.4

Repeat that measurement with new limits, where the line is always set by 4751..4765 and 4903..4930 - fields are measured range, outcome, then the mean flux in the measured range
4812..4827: -1.4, 20.9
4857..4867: 1.1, 17.2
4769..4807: -1.8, 19.8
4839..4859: -0.1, 19.4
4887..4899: -0.2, 19.7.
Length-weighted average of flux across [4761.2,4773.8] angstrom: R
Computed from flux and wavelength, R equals 20.4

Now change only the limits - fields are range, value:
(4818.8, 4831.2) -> 20.5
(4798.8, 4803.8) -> 18.7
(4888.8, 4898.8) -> 19.3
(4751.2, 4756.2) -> 18.8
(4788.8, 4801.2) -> 20.1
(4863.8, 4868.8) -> 18.6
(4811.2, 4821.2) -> 21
